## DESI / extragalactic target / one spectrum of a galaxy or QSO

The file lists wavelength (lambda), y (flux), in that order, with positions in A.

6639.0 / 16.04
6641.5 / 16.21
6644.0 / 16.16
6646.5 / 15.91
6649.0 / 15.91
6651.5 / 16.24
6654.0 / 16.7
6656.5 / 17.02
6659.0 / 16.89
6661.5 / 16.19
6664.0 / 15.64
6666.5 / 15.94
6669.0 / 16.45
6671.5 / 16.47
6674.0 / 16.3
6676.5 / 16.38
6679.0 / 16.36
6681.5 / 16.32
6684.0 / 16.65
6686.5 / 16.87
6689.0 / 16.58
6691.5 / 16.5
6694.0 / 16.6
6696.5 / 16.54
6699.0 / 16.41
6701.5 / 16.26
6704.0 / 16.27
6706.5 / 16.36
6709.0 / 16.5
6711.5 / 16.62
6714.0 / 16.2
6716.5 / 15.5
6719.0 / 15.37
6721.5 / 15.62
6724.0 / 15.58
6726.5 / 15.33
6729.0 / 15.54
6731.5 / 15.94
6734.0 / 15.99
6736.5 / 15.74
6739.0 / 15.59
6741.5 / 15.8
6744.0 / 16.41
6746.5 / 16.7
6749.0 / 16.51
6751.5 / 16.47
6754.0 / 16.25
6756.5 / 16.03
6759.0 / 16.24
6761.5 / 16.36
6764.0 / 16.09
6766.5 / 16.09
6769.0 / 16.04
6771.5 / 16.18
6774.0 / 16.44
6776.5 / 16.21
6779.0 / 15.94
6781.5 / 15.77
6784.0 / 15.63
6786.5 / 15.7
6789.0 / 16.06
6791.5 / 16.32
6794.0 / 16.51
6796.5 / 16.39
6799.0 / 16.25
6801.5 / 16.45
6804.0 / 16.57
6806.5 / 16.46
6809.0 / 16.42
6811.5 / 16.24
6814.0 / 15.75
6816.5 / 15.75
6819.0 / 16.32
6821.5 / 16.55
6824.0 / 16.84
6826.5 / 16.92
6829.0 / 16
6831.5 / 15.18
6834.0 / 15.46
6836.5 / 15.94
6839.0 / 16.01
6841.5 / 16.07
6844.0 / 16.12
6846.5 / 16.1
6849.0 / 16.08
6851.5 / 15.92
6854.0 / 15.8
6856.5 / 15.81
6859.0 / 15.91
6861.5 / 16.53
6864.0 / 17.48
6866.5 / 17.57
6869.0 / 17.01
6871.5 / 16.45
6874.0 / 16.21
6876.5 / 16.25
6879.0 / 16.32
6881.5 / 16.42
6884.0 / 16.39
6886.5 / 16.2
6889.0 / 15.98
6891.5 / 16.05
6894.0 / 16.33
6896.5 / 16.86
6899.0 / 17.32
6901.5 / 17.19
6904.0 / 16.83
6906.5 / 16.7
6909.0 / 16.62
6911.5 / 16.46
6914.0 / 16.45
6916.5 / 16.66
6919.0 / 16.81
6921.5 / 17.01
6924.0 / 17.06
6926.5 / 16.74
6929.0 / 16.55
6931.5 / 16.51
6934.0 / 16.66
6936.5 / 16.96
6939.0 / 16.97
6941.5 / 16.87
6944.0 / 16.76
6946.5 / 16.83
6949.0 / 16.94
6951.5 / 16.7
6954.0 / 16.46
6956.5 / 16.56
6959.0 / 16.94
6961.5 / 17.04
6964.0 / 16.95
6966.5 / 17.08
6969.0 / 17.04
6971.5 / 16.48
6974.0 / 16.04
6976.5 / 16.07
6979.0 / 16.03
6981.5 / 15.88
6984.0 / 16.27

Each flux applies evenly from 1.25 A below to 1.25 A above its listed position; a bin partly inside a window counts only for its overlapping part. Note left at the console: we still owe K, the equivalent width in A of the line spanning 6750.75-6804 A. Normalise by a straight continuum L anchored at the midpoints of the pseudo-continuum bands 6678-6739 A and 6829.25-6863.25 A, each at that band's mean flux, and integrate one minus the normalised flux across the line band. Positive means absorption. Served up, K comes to -0.4 A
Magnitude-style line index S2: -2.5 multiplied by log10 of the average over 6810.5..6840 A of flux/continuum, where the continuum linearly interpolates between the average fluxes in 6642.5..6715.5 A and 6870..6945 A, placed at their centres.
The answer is 0.030 mag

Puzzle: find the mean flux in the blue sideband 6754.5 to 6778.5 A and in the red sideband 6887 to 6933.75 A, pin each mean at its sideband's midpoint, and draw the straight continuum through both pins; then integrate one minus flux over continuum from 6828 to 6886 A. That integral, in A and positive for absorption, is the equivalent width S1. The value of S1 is 0.9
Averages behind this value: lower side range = 16.2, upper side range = 16.7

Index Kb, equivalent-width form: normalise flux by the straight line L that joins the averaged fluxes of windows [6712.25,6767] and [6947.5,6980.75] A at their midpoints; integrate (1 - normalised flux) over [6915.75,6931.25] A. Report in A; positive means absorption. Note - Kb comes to -0.3 A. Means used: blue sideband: 16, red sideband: 16.6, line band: 16.8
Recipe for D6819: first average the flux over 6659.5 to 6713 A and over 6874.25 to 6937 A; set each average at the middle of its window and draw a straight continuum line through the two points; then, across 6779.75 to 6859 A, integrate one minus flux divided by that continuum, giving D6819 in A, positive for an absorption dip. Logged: 2.0 A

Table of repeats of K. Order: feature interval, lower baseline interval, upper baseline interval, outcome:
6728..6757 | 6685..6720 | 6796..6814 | 0.5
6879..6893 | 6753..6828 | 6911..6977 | 0.3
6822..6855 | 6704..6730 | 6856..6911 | 0.7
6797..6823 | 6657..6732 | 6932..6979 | 0.2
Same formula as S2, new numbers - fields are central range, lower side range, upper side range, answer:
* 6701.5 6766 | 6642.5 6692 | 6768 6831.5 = 0.016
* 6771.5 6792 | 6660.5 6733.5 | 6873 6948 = 0.024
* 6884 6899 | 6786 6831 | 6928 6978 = 0.011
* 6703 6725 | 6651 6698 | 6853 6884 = 0.031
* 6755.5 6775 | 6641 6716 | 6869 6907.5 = 0.017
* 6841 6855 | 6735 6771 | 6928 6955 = 0.030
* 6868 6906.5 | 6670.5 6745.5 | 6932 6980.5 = 0.002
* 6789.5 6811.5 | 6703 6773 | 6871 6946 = -0.009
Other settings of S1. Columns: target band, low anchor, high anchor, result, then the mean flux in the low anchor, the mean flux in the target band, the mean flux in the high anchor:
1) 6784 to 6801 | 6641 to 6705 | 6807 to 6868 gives 0.08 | 16.4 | 16.2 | 16.2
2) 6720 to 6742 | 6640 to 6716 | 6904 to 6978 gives 1.03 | 16.4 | 15.7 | 16.7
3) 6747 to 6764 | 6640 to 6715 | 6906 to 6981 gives 0.17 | 16.4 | 16.3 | 16.7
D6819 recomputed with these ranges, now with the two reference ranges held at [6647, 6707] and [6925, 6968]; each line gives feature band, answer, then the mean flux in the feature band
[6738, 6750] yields 0.2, 16.2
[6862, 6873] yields -0.3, 17.1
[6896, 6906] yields -0.2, 17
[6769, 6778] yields 0.2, 16.2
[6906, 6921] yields 0.1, 16.6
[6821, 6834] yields 0.3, 16.2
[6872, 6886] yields 0.3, 16.3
